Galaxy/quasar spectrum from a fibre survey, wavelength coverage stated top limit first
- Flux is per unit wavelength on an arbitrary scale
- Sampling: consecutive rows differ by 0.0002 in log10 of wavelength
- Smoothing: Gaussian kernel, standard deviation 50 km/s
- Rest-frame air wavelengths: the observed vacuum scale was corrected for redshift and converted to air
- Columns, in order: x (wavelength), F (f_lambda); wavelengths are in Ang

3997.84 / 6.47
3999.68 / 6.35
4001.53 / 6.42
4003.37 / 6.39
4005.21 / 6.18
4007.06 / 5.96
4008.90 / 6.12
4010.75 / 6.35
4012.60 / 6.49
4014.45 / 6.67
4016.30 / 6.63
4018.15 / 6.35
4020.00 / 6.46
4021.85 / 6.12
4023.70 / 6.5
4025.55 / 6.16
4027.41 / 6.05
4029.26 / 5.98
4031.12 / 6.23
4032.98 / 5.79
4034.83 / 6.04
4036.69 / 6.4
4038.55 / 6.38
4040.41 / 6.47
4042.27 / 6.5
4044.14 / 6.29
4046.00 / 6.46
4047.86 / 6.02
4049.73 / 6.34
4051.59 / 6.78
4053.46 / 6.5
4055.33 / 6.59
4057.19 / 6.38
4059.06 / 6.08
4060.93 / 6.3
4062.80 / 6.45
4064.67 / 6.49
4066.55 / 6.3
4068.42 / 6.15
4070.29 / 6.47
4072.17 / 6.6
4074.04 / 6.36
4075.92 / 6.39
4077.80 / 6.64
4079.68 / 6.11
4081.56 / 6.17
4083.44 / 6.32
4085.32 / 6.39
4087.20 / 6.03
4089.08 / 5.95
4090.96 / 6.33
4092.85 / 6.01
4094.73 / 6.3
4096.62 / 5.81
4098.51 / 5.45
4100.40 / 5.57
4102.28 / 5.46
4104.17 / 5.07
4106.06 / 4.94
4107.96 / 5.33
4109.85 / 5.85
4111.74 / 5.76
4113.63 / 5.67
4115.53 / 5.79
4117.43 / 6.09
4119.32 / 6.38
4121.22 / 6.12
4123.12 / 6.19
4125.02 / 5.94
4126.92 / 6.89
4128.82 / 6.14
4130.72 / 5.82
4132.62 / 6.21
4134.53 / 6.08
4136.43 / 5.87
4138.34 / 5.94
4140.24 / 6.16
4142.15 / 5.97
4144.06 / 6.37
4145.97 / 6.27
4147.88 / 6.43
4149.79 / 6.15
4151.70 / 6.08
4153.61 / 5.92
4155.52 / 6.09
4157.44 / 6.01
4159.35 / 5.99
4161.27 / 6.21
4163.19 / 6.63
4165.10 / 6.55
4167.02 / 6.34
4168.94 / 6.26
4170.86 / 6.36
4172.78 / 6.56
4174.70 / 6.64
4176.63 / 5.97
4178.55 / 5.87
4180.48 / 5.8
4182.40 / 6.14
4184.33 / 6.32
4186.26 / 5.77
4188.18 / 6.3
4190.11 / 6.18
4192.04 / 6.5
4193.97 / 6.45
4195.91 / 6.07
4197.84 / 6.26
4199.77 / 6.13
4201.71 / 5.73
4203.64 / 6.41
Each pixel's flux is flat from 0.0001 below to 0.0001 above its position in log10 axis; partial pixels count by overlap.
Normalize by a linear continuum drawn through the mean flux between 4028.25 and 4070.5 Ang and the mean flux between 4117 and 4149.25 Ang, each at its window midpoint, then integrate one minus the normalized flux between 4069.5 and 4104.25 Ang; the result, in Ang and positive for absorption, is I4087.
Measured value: 0.9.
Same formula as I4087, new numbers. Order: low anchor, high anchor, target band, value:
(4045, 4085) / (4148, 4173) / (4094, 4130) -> 2.8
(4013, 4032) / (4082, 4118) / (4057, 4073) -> -0.9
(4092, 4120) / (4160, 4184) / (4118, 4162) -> -1.1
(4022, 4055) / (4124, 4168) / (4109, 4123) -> 0.5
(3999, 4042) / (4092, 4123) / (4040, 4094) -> -3.1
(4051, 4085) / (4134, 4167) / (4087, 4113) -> 2.5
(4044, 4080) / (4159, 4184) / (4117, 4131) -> 0.2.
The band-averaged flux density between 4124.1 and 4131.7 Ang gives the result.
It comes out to 6.2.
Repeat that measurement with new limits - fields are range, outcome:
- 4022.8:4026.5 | 6.32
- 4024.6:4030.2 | 6.06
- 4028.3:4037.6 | 6.09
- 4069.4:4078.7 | 6.49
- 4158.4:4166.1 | 6.34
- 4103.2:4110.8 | 5.3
